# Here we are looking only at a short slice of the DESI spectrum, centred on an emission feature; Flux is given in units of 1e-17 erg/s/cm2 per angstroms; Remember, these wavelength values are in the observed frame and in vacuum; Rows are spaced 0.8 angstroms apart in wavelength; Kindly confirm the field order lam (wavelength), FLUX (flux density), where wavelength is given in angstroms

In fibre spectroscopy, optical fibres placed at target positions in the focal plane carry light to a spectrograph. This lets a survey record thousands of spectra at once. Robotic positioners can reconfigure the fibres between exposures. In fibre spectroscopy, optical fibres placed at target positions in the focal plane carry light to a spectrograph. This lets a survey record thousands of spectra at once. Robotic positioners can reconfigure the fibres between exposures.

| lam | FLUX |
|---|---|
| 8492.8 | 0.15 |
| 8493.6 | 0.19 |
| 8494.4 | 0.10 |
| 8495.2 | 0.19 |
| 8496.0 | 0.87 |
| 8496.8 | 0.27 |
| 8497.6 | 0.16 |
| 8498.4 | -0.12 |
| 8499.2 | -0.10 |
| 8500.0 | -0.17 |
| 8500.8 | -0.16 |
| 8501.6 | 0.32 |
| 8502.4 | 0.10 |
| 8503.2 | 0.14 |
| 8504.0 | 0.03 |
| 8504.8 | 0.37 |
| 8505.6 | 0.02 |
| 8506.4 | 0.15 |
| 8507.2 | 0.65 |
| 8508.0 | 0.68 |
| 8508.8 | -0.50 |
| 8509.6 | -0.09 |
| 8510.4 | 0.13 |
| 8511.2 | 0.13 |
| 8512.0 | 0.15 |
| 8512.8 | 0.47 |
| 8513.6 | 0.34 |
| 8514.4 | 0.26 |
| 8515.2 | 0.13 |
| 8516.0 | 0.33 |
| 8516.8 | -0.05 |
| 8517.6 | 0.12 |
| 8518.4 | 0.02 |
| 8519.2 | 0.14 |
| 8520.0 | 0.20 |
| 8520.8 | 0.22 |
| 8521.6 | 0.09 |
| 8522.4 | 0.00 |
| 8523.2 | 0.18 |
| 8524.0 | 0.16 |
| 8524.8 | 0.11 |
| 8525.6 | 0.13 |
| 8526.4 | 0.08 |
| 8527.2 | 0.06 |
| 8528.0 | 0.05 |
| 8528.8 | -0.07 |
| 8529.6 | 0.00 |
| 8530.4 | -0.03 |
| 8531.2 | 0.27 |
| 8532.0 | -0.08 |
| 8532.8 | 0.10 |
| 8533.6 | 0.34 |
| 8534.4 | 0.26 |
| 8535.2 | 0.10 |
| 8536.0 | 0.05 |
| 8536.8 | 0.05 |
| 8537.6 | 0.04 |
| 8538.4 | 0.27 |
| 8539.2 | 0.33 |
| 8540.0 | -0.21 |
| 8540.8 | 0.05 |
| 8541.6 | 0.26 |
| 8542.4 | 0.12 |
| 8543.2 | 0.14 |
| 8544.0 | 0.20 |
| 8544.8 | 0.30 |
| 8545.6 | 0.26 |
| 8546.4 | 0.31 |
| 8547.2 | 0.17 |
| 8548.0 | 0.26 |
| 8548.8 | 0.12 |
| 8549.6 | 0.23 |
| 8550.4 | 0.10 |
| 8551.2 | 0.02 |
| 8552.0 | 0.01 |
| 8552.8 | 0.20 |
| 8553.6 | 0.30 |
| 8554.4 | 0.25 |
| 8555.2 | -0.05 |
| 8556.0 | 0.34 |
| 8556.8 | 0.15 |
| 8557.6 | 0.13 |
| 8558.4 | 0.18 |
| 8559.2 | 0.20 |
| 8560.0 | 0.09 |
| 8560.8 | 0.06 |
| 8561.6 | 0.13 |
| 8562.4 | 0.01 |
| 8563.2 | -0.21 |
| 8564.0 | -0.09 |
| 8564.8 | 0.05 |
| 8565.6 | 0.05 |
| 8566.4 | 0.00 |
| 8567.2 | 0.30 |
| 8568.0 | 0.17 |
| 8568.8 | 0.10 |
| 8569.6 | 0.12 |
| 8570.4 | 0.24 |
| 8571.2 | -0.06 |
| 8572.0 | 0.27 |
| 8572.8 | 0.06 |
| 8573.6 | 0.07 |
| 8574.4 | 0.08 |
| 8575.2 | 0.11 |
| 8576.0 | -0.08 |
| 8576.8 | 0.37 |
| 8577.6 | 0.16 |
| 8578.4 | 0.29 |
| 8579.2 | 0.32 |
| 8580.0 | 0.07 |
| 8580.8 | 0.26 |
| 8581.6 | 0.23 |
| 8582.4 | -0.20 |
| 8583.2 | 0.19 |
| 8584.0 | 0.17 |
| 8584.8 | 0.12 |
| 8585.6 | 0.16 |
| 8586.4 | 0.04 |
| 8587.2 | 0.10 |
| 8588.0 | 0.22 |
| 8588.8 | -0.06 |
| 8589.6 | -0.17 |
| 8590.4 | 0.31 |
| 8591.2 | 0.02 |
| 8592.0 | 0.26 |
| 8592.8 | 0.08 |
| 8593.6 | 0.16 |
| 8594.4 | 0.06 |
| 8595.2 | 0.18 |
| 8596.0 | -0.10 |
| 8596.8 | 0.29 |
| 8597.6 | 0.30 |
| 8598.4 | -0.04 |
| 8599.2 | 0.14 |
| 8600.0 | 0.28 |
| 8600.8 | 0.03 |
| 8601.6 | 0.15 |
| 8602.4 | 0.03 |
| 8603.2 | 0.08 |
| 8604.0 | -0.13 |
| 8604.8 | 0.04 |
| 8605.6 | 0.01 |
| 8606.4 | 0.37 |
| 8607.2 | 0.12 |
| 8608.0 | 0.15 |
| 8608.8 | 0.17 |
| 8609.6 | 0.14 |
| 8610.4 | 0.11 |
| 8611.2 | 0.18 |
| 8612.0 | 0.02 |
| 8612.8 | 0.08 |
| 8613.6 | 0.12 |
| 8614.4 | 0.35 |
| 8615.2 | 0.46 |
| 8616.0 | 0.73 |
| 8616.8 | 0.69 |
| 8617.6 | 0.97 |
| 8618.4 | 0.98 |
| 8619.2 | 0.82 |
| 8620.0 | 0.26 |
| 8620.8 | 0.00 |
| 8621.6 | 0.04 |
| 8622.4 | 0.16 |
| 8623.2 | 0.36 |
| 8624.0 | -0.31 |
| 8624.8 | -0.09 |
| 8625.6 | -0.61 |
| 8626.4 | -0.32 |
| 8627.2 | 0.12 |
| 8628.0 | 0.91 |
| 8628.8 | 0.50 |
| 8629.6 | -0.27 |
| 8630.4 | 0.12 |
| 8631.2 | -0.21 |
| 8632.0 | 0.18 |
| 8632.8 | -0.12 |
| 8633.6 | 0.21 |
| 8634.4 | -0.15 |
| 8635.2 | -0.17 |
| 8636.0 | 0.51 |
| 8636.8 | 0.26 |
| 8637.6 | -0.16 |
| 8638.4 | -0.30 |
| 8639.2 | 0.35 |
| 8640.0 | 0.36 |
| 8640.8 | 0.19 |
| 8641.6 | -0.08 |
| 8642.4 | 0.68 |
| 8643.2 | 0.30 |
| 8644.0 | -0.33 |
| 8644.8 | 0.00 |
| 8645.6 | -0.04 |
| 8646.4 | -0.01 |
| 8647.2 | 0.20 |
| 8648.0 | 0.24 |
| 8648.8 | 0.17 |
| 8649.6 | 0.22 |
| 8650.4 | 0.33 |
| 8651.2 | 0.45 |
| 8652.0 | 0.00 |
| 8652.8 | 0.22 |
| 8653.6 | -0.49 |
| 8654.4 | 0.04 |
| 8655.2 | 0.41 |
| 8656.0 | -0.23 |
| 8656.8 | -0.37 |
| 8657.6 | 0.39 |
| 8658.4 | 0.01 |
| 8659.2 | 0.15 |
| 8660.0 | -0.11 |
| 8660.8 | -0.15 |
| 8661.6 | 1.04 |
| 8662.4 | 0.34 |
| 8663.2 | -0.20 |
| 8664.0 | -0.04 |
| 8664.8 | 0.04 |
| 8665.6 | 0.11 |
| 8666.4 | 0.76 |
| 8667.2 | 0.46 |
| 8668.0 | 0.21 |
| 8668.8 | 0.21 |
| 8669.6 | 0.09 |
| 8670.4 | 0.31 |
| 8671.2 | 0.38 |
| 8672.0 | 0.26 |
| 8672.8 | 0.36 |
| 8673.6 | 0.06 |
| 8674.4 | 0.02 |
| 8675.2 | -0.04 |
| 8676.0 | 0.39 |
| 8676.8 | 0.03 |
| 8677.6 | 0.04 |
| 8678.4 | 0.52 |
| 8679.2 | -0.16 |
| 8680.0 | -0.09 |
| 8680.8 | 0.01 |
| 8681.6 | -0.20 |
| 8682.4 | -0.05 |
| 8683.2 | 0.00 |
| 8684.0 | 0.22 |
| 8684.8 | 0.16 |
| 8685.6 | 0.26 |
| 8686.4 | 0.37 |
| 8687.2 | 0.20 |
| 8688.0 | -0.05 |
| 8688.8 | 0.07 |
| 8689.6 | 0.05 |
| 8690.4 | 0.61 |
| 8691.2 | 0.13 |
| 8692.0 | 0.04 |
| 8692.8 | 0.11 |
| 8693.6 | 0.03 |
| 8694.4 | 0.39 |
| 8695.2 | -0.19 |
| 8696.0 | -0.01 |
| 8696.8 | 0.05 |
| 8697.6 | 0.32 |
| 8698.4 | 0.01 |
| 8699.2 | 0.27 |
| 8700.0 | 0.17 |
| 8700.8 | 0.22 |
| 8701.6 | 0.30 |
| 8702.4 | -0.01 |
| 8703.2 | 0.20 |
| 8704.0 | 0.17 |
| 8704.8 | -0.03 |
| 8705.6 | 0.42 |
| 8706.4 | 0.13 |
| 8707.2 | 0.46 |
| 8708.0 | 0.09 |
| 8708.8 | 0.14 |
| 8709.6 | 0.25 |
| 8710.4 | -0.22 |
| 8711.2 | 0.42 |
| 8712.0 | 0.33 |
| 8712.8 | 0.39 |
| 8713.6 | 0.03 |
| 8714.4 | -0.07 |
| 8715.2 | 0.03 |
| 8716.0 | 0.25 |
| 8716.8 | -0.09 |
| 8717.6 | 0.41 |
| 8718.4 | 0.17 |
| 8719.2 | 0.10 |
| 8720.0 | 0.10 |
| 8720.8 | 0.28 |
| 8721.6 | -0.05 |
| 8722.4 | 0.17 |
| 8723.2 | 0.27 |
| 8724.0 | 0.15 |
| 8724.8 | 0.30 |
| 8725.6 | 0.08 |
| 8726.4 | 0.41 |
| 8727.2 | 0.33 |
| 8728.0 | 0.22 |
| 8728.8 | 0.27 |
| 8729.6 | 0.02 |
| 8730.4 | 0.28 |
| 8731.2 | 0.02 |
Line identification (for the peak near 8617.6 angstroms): H-gamma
